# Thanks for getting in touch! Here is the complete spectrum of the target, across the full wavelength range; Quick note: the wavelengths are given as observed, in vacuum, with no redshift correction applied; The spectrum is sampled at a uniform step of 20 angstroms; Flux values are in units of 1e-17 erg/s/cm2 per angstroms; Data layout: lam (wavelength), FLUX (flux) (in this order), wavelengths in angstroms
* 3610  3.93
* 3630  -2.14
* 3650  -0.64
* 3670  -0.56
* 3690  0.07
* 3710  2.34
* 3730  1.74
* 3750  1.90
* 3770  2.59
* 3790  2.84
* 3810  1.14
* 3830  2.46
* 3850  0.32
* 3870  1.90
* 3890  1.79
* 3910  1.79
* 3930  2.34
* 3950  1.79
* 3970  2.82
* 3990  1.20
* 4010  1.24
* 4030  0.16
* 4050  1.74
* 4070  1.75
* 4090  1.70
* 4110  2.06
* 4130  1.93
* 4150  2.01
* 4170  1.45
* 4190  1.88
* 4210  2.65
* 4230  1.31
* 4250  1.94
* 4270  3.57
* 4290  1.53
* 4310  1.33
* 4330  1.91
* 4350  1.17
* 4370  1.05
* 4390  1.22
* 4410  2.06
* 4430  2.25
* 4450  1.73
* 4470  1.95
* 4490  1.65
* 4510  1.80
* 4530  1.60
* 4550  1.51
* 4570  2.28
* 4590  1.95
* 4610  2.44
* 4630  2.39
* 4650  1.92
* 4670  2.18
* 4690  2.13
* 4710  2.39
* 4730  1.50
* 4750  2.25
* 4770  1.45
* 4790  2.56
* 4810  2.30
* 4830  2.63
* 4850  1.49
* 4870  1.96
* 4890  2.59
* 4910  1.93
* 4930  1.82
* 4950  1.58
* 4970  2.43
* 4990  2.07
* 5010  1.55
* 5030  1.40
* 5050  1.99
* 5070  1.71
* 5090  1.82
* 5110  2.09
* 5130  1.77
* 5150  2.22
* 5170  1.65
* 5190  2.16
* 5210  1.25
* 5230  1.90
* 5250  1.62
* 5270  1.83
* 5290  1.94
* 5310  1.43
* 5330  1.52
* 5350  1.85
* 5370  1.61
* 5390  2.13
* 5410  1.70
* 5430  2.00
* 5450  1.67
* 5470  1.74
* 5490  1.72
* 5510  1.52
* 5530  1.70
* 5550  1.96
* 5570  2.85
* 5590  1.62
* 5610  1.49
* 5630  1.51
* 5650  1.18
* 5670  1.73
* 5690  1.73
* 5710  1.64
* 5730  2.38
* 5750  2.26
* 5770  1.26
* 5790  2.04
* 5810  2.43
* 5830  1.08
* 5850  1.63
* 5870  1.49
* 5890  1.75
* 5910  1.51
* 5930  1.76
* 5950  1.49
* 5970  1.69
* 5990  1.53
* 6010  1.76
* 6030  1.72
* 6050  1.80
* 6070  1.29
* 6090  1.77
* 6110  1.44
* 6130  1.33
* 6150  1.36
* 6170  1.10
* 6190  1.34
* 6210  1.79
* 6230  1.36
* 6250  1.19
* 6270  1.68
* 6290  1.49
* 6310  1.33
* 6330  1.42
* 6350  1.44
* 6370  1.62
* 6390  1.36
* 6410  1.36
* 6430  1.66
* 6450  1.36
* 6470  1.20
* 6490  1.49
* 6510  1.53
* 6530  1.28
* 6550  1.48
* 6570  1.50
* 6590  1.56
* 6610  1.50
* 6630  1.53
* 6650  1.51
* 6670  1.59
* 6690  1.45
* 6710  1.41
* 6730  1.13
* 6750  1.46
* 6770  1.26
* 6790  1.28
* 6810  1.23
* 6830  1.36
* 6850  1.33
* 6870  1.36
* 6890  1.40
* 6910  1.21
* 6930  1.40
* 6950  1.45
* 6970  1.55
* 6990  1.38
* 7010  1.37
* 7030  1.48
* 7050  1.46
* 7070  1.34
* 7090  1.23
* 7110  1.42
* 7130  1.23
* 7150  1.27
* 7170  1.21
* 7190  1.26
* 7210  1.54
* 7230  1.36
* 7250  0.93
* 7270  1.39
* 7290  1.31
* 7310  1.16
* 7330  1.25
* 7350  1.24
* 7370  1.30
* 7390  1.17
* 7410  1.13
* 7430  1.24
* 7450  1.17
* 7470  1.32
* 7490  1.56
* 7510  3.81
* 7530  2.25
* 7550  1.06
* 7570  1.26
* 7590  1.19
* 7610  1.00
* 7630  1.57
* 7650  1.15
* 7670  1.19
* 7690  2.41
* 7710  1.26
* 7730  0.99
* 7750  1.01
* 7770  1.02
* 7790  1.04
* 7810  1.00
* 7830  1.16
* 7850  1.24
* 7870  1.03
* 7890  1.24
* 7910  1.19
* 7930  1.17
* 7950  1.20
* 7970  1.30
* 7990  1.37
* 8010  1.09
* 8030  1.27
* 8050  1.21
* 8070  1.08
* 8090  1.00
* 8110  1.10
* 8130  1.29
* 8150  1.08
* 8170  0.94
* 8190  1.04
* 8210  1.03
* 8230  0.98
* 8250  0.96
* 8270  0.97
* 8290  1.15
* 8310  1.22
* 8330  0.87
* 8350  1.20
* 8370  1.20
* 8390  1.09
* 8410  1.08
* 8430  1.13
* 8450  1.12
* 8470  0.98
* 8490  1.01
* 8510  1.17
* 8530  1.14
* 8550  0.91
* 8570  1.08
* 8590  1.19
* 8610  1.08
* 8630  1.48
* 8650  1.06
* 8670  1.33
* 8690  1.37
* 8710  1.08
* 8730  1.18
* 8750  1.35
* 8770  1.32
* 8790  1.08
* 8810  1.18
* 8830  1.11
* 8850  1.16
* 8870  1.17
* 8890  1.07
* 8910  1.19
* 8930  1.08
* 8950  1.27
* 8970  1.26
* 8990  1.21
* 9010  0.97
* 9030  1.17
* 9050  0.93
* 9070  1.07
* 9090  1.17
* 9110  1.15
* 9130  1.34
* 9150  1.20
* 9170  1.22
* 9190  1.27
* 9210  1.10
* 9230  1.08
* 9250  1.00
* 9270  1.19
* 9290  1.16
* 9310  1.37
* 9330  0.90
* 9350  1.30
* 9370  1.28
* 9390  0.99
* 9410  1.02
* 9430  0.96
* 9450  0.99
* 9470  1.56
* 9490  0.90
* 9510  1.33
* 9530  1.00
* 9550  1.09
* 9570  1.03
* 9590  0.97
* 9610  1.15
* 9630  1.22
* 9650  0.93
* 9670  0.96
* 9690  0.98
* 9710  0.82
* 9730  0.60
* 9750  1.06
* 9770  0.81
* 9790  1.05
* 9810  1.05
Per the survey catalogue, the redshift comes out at 0.14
